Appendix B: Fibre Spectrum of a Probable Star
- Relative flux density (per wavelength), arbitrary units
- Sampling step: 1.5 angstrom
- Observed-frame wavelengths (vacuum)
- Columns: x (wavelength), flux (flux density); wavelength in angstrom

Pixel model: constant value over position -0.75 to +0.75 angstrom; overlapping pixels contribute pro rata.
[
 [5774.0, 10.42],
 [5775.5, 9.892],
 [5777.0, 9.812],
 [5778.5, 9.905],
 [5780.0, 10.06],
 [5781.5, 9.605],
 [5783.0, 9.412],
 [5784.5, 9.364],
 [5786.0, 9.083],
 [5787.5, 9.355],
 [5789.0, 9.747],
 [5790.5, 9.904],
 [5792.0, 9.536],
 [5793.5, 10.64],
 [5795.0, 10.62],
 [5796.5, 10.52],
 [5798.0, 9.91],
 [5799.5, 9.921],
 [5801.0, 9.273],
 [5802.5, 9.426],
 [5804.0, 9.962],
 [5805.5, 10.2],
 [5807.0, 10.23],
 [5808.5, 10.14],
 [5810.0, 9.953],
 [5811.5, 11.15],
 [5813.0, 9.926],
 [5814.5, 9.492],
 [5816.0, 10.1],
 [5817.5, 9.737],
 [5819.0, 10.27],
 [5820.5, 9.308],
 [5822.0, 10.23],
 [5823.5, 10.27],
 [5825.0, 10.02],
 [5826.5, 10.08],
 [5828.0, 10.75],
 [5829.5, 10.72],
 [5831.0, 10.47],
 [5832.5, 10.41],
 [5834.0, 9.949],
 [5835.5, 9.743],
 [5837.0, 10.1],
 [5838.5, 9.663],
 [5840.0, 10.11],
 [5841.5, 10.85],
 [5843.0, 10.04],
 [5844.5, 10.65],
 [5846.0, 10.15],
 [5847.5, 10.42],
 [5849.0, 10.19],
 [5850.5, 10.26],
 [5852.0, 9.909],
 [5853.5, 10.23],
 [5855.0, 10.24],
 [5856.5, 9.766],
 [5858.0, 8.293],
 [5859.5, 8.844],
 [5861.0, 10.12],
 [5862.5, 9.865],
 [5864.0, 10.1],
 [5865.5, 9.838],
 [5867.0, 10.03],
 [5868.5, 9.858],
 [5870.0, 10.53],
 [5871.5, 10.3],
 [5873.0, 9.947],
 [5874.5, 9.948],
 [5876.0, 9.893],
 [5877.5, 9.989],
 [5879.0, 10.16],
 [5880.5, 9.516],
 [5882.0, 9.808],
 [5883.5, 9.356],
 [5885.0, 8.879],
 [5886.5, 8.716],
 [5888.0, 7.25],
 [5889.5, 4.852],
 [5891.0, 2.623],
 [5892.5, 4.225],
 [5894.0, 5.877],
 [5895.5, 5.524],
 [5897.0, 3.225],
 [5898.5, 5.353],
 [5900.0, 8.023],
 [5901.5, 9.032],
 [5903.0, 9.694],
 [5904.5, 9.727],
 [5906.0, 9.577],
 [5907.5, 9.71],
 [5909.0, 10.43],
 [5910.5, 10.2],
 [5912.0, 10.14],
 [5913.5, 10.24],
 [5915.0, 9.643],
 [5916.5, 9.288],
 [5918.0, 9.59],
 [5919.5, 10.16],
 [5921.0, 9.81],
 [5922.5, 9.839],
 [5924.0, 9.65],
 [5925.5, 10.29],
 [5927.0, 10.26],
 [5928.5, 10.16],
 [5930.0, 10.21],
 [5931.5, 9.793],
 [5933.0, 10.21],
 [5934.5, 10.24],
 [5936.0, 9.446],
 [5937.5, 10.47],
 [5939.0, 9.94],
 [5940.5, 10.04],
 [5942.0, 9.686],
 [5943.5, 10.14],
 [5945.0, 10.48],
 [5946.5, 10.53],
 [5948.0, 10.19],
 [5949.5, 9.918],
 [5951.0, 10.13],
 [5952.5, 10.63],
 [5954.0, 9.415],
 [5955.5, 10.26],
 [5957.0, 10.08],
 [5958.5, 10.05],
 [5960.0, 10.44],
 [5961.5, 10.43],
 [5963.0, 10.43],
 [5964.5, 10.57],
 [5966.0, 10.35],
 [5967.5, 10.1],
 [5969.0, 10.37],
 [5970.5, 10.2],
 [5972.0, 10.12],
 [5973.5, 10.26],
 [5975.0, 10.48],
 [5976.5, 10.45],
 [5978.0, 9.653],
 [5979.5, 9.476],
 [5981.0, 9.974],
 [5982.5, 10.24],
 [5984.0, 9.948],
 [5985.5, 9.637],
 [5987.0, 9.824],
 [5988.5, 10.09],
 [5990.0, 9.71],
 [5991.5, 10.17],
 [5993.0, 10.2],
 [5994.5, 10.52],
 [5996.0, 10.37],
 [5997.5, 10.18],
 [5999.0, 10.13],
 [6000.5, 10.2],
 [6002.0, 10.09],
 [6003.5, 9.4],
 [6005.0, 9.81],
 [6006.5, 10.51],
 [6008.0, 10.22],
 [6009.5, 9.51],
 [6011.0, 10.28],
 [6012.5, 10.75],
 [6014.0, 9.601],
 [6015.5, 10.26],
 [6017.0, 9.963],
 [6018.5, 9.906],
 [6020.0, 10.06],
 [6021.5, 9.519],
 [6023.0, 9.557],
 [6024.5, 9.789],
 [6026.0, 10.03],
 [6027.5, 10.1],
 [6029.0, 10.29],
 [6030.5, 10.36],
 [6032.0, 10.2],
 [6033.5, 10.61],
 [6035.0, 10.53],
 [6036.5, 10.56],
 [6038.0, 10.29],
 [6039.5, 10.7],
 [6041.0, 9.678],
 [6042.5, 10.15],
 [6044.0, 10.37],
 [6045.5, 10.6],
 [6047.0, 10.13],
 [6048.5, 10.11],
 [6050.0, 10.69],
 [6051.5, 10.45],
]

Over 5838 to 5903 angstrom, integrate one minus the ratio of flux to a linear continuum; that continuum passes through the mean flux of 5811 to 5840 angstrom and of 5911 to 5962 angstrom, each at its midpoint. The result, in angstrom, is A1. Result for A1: 7.7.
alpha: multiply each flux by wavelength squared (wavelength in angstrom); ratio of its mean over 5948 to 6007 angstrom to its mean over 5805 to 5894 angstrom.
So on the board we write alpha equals 1.10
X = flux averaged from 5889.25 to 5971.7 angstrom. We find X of 9.34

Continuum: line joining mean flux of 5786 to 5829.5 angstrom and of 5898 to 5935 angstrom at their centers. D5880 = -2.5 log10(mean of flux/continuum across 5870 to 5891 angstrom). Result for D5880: 0.10 mag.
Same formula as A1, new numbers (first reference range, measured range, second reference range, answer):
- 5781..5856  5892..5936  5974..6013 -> 4.6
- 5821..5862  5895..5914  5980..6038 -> 2.9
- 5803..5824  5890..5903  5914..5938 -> 5.5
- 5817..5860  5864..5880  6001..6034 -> 0.0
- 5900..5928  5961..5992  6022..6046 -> -0.3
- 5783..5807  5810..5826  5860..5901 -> -1.1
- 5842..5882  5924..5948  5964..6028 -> -0.2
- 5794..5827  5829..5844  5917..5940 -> -0.3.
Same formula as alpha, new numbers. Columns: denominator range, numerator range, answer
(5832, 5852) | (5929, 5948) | 1.03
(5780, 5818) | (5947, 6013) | 1.09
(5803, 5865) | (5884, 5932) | 0.87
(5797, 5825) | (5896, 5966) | 1.02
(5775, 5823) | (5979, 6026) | 1.08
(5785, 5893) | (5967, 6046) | 1.11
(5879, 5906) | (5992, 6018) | 1.44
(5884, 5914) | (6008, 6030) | 1.36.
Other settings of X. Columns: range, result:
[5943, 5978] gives 10.2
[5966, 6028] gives 10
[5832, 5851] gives 10.2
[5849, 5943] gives 9.19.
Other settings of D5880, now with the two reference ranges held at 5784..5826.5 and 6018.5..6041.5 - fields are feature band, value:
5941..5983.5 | -0.01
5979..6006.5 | 0.01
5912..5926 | 0.02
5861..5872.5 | -0.01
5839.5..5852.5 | -0.03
